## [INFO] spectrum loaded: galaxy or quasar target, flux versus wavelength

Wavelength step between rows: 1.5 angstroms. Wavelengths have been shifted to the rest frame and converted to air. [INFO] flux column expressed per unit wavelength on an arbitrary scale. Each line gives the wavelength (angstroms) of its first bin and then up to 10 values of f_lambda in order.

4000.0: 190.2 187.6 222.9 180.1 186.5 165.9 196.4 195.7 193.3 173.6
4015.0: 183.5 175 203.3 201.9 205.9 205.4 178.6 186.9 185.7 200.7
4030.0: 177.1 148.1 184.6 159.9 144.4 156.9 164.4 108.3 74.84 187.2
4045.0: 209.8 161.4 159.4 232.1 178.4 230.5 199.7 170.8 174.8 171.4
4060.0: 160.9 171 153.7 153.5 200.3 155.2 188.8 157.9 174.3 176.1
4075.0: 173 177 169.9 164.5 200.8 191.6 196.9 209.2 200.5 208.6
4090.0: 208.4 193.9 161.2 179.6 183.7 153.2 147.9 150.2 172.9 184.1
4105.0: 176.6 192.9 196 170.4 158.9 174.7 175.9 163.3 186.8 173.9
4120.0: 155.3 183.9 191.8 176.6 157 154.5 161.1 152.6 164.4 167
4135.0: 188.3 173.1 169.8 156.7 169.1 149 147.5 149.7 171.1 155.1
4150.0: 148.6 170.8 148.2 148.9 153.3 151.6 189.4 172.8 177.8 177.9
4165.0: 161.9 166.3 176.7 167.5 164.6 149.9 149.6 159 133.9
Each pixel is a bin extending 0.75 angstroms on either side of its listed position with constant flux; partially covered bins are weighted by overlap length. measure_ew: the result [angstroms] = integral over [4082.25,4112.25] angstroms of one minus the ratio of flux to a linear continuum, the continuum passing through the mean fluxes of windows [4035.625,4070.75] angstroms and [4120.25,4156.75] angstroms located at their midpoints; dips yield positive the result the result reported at -2.8 angstroms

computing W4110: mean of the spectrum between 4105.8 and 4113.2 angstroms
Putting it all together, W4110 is 179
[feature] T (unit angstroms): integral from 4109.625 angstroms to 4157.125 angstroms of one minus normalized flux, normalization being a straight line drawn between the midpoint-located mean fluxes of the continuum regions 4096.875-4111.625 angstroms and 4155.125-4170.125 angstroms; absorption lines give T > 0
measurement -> 1.6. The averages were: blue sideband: 171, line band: 164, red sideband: 169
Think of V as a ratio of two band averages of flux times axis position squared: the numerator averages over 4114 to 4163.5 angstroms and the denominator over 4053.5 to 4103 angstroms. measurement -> 0.96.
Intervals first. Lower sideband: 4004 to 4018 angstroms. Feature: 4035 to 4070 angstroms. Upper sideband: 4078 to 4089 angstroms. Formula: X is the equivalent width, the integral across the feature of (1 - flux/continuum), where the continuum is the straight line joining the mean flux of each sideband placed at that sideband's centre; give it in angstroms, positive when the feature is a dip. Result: 3.7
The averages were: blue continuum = 184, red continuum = 194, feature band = 170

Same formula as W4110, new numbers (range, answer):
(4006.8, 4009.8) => 182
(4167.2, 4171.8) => 169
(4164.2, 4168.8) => 168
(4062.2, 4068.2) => 166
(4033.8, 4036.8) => 152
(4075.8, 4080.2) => 170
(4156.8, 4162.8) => 173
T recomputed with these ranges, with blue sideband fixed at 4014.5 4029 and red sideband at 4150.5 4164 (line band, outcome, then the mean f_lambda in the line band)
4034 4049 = 2.8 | 154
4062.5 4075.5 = 0.9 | 171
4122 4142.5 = 0.3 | 167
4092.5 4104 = 0.7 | 166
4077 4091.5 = -1.1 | 194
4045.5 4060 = 0.1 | 186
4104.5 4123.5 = -0.3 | 177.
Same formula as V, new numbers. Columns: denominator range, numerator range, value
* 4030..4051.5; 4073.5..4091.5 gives 1.20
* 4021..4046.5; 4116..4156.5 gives 1.03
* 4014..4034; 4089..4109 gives 0.98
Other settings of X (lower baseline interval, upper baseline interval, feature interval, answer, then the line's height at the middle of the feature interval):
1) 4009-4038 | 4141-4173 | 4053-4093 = -1.3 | 175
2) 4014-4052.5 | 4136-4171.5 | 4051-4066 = -0.4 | 173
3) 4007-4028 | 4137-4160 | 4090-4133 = -1.1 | 168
